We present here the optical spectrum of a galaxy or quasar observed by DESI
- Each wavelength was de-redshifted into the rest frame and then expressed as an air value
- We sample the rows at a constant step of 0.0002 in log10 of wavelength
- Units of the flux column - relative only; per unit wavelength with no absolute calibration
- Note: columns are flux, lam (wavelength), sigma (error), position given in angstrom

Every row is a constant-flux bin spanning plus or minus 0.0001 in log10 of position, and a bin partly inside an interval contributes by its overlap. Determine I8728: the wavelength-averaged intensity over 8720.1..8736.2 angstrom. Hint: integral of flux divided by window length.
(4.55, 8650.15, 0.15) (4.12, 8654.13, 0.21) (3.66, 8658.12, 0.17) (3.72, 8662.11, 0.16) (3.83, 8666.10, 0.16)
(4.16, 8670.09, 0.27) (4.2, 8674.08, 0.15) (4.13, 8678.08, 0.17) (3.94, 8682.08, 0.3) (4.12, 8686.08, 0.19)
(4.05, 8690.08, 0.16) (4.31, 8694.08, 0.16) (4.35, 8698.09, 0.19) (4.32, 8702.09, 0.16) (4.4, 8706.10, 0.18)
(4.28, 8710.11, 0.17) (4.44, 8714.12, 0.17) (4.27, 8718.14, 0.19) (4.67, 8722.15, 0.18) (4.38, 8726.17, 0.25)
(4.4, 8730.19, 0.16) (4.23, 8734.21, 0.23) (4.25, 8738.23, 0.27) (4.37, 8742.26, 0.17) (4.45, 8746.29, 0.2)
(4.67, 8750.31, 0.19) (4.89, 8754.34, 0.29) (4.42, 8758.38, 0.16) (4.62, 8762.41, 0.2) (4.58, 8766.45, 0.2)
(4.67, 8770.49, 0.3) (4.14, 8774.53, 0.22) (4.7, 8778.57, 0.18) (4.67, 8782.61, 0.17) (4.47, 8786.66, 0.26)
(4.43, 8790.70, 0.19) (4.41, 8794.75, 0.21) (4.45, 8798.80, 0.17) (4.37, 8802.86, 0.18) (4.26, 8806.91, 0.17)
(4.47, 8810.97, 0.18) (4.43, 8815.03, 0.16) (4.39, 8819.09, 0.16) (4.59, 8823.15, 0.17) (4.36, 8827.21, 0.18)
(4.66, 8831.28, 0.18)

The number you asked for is 4.42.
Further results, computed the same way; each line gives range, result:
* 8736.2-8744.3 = 4.31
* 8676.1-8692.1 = 4.06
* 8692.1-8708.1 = 4.34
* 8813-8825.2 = 4.47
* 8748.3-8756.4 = 4.78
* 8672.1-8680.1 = 4.16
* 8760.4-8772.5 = 4.62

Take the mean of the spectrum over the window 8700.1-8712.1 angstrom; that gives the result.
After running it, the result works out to 4.33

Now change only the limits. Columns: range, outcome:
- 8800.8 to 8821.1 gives 4.38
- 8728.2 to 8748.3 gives 4.34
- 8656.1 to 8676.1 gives 3.91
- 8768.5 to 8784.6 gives 4.55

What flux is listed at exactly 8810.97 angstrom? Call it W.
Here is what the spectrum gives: 4.47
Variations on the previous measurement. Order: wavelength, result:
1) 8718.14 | 4.27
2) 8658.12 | 3.66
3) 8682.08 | 3.94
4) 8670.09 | 4.16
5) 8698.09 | 4.35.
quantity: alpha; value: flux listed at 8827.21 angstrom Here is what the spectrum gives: 4.36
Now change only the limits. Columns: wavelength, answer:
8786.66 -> 4.47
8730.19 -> 4.4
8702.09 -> 4.32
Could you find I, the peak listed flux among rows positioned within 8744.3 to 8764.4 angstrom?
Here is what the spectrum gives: 4.89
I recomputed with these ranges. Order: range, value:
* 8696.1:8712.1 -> 4.4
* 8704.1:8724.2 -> 4.67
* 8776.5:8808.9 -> 4.7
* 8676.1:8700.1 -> 4.35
